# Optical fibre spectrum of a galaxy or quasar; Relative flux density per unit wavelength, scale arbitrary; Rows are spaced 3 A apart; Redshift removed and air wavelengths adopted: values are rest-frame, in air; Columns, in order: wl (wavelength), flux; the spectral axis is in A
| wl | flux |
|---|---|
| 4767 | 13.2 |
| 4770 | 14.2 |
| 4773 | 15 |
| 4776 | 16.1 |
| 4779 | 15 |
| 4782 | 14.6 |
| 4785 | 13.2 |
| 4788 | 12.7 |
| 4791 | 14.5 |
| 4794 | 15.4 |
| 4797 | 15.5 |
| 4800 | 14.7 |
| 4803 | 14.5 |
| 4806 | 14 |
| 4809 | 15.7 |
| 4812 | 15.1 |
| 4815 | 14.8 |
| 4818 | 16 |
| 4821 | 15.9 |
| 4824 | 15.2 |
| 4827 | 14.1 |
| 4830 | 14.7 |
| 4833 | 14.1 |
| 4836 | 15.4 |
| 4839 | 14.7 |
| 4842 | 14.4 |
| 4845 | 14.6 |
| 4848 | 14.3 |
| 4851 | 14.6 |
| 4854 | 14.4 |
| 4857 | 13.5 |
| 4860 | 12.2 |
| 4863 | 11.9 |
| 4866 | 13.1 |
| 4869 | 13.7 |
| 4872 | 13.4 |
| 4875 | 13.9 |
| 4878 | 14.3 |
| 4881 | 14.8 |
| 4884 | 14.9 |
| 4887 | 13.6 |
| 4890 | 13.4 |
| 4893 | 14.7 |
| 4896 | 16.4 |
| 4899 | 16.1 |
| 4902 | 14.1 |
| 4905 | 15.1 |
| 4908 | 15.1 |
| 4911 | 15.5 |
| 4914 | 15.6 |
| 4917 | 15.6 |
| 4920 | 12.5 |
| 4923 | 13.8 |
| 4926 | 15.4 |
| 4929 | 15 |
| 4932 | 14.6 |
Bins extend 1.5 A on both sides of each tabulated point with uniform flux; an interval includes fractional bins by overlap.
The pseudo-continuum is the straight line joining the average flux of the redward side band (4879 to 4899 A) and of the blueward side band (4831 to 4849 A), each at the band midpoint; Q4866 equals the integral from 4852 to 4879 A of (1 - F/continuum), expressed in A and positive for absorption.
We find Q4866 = 2.36 A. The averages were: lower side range 14.6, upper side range 14.7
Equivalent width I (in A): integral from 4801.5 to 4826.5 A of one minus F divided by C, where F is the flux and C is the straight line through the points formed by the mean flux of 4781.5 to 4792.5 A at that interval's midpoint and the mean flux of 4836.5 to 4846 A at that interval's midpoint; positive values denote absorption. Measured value -1.7 A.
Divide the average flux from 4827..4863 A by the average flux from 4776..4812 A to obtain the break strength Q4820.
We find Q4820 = 1.0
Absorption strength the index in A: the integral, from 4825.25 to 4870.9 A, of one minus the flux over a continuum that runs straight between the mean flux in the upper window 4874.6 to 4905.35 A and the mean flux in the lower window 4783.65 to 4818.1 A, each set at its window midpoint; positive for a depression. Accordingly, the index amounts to 2.1 A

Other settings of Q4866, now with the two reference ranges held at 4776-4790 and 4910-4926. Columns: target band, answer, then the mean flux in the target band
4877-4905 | -0.4 A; 14.7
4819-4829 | -0.6 A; 15.1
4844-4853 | -0.1 A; 14.5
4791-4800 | -0.6 A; 15.2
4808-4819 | -0.9 A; 15.4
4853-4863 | 0.9 A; 13.1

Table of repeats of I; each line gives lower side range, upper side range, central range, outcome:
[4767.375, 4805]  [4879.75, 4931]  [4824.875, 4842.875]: 0.1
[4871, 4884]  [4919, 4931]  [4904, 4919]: -1.1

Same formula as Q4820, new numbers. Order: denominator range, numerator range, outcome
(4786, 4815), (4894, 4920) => 1.04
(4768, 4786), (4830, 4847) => 1.00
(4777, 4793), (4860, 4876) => 0.93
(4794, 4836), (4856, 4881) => 0.89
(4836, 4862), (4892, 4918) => 1.09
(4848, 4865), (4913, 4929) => 1.09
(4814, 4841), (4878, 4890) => 0.95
